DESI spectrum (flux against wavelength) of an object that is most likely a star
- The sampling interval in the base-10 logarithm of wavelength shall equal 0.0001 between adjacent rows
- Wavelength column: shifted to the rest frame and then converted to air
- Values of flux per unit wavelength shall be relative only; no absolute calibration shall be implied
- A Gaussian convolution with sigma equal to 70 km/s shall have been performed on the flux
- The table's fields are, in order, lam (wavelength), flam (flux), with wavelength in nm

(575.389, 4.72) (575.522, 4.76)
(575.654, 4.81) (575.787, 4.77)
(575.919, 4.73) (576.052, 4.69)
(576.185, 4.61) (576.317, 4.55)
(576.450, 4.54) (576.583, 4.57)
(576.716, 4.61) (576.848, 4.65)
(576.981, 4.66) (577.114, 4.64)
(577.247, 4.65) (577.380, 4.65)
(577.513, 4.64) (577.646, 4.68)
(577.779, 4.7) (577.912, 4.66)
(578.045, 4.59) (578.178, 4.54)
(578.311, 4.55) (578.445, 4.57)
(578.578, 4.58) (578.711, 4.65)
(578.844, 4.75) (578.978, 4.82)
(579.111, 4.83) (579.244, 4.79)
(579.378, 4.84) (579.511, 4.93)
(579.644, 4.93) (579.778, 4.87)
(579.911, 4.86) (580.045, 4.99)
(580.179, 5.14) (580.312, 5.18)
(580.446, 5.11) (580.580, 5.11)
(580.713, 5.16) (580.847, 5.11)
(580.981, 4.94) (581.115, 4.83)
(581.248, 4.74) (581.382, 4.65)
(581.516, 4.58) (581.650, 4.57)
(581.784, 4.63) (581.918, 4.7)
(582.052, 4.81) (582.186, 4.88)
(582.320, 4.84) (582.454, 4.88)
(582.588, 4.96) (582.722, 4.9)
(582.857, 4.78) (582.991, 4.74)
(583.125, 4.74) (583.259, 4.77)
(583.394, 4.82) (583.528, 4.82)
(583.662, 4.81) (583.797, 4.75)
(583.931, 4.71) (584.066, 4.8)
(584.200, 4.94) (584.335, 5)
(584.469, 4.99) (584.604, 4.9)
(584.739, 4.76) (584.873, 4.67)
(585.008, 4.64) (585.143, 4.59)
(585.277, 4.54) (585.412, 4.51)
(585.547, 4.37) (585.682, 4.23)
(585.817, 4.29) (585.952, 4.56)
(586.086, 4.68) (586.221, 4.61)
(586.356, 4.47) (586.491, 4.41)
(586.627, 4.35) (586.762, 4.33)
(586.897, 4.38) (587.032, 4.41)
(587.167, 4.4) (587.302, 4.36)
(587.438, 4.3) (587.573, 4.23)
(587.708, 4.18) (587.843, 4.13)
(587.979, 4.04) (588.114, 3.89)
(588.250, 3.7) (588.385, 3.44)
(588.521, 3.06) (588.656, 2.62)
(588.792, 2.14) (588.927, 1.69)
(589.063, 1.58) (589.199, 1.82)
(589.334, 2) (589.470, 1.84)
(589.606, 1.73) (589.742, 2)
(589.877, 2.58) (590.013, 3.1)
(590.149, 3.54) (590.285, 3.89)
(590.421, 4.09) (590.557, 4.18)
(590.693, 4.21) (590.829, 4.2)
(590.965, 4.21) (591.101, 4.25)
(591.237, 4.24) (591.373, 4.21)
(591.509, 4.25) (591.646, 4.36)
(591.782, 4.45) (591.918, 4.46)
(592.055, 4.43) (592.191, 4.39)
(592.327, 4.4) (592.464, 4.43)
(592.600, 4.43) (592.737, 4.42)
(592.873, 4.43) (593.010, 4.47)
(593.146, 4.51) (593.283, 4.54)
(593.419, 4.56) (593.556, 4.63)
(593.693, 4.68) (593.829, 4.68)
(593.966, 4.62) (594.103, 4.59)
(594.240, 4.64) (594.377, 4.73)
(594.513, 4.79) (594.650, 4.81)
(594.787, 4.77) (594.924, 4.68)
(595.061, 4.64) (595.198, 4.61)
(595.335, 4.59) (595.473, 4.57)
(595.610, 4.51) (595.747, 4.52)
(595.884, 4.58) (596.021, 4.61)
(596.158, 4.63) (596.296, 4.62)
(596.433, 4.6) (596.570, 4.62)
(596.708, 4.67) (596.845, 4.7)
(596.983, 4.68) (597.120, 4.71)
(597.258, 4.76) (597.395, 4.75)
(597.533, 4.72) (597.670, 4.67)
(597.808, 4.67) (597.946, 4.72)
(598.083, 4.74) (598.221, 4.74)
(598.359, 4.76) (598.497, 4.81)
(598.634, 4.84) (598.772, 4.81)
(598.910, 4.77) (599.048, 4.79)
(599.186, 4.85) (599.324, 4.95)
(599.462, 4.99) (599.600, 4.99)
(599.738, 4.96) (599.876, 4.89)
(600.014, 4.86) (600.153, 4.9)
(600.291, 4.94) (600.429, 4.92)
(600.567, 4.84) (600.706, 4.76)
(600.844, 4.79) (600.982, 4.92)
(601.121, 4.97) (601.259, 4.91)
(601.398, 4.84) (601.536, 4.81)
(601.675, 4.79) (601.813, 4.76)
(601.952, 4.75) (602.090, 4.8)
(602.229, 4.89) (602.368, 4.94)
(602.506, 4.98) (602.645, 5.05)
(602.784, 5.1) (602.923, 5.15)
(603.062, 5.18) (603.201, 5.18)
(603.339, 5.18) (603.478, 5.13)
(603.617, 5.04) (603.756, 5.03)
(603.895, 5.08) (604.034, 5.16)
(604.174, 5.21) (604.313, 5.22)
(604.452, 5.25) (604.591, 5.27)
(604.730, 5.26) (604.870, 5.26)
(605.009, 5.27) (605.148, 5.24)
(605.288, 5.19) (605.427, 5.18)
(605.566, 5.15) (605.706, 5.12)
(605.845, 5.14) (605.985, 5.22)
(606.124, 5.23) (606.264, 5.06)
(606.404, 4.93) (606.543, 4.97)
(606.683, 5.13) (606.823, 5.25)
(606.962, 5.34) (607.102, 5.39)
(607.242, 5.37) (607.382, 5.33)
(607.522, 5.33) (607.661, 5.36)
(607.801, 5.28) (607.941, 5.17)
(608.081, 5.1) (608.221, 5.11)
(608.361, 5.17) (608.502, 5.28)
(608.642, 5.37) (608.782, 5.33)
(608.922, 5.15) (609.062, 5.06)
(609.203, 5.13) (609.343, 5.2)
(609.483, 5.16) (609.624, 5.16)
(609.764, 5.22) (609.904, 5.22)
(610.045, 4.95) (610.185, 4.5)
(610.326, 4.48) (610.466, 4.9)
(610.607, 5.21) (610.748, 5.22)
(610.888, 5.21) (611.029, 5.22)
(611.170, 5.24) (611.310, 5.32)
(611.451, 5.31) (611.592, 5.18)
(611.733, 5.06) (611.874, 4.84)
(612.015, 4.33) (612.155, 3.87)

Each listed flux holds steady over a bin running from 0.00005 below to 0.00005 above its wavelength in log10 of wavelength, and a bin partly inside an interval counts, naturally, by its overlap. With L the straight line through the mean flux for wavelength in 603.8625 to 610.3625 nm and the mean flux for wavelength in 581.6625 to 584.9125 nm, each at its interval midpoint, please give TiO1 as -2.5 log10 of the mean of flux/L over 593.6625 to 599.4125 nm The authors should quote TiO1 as 0.071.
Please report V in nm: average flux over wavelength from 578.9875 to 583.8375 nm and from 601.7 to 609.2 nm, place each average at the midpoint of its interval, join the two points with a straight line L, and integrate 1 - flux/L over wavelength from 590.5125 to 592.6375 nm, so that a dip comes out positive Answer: 0.28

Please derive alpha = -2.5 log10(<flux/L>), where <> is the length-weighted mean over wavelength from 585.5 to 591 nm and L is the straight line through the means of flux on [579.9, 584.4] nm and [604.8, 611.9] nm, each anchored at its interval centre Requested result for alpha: 0.34 mag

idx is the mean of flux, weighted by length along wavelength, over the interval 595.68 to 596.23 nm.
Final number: 4.58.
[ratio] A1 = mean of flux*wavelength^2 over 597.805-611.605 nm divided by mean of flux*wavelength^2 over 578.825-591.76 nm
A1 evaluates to 1.3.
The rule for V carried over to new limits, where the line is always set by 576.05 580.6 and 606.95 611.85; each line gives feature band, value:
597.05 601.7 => 0.19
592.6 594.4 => 0.14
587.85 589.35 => 0.64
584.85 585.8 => 0.07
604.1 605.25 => -0.03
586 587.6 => 0.15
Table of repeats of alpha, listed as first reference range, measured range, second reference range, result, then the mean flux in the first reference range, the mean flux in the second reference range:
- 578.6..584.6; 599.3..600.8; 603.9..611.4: 0.04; 4.85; 5.17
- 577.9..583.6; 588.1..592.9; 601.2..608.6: 0.37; 4.82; 5.12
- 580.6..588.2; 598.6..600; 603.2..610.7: 0.02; 4.63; 5.16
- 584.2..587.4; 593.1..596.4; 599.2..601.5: 0.03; 4.55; 4.9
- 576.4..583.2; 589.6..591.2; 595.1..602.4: 0.31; 4.78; 4.77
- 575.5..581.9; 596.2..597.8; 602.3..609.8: 0.08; 4.76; 5.18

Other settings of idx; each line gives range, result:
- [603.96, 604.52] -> 5.2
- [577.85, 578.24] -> 4.6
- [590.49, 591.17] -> 4.21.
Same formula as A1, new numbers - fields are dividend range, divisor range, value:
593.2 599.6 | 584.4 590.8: 1.28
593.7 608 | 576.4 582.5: 1.11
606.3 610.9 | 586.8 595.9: 1.37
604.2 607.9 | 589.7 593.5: 1.33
